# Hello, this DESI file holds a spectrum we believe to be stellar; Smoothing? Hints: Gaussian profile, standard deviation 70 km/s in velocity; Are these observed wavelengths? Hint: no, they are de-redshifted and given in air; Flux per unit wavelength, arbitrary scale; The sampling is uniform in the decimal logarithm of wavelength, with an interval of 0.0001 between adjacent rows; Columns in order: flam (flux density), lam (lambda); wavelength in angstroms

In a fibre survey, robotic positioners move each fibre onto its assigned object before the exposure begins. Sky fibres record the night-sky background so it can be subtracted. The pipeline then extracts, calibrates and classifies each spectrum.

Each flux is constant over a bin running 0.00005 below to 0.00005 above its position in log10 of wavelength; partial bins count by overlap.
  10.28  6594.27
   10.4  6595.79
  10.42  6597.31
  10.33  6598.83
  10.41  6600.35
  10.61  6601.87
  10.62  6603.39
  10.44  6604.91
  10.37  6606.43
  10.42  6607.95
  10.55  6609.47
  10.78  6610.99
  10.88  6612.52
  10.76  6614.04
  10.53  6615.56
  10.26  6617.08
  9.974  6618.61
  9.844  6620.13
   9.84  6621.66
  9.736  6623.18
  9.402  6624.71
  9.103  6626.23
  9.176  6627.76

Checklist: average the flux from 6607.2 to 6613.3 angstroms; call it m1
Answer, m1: 10.7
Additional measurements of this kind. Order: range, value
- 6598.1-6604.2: 10.5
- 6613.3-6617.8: 10.5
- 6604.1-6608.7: 10.4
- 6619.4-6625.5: 9.7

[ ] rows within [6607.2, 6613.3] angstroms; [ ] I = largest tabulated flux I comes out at 10.88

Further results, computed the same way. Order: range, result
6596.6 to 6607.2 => 10.62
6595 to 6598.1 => 10.42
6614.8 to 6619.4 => 10.53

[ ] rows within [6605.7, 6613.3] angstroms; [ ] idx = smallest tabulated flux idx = 10.37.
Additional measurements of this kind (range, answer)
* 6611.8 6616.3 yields 10.53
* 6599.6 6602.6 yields 10.41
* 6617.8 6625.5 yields 9.402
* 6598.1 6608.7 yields 10.33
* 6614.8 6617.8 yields 10.26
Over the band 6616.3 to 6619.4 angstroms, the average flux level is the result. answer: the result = 10.1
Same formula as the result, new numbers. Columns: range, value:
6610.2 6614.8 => 10.8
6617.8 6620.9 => 9.89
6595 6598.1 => 10.4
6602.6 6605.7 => 10.5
